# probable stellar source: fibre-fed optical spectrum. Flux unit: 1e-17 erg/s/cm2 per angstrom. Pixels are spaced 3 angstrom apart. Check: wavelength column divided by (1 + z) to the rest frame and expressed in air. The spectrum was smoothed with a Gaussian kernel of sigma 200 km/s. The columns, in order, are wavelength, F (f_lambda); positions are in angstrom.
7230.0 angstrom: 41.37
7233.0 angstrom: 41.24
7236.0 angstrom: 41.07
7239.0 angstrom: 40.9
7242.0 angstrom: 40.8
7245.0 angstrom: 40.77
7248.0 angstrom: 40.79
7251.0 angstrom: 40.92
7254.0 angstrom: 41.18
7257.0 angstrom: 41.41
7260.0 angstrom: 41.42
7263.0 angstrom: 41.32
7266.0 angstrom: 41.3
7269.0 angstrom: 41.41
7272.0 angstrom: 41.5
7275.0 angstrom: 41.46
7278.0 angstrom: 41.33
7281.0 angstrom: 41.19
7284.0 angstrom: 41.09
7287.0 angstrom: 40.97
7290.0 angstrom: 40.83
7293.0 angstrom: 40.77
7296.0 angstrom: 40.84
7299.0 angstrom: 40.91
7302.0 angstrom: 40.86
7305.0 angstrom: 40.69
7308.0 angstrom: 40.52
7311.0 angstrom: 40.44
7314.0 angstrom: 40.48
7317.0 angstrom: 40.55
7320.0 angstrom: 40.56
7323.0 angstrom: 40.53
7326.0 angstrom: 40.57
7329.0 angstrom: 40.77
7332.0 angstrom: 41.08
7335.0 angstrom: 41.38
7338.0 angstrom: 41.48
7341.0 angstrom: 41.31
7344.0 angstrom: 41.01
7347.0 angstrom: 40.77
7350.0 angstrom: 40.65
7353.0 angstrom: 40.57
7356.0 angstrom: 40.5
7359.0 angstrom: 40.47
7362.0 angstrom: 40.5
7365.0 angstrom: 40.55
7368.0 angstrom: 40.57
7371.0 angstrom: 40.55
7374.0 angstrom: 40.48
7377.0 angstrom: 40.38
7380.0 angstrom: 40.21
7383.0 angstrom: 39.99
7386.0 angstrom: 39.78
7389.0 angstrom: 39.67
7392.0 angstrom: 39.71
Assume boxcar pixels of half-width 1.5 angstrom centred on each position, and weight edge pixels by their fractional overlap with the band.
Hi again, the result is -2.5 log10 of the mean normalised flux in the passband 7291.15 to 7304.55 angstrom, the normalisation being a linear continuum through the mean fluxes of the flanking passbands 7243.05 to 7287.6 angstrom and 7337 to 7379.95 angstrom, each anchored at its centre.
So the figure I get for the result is 0.00 mag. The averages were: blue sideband 41.2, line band 40.8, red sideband 40.7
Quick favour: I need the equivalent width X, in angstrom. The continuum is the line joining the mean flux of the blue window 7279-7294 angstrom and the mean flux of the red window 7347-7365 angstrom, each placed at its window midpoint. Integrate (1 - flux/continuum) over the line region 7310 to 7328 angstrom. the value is 0.11 angstrom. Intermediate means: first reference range 41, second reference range 40.6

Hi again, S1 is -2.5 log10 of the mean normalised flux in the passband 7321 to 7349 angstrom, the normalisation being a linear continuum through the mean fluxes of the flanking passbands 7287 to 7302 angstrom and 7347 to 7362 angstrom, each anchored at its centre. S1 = -0.008 mag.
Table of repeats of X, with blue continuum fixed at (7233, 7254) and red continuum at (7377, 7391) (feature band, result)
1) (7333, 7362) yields -0.49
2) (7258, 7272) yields -0.21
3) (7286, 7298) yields -0.08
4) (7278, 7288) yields -0.12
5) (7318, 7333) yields -0.12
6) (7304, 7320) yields -0.03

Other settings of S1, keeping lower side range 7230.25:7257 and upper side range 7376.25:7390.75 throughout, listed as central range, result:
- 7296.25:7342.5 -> -0.010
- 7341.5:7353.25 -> -0.015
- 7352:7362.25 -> -0.009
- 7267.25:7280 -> -0.017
